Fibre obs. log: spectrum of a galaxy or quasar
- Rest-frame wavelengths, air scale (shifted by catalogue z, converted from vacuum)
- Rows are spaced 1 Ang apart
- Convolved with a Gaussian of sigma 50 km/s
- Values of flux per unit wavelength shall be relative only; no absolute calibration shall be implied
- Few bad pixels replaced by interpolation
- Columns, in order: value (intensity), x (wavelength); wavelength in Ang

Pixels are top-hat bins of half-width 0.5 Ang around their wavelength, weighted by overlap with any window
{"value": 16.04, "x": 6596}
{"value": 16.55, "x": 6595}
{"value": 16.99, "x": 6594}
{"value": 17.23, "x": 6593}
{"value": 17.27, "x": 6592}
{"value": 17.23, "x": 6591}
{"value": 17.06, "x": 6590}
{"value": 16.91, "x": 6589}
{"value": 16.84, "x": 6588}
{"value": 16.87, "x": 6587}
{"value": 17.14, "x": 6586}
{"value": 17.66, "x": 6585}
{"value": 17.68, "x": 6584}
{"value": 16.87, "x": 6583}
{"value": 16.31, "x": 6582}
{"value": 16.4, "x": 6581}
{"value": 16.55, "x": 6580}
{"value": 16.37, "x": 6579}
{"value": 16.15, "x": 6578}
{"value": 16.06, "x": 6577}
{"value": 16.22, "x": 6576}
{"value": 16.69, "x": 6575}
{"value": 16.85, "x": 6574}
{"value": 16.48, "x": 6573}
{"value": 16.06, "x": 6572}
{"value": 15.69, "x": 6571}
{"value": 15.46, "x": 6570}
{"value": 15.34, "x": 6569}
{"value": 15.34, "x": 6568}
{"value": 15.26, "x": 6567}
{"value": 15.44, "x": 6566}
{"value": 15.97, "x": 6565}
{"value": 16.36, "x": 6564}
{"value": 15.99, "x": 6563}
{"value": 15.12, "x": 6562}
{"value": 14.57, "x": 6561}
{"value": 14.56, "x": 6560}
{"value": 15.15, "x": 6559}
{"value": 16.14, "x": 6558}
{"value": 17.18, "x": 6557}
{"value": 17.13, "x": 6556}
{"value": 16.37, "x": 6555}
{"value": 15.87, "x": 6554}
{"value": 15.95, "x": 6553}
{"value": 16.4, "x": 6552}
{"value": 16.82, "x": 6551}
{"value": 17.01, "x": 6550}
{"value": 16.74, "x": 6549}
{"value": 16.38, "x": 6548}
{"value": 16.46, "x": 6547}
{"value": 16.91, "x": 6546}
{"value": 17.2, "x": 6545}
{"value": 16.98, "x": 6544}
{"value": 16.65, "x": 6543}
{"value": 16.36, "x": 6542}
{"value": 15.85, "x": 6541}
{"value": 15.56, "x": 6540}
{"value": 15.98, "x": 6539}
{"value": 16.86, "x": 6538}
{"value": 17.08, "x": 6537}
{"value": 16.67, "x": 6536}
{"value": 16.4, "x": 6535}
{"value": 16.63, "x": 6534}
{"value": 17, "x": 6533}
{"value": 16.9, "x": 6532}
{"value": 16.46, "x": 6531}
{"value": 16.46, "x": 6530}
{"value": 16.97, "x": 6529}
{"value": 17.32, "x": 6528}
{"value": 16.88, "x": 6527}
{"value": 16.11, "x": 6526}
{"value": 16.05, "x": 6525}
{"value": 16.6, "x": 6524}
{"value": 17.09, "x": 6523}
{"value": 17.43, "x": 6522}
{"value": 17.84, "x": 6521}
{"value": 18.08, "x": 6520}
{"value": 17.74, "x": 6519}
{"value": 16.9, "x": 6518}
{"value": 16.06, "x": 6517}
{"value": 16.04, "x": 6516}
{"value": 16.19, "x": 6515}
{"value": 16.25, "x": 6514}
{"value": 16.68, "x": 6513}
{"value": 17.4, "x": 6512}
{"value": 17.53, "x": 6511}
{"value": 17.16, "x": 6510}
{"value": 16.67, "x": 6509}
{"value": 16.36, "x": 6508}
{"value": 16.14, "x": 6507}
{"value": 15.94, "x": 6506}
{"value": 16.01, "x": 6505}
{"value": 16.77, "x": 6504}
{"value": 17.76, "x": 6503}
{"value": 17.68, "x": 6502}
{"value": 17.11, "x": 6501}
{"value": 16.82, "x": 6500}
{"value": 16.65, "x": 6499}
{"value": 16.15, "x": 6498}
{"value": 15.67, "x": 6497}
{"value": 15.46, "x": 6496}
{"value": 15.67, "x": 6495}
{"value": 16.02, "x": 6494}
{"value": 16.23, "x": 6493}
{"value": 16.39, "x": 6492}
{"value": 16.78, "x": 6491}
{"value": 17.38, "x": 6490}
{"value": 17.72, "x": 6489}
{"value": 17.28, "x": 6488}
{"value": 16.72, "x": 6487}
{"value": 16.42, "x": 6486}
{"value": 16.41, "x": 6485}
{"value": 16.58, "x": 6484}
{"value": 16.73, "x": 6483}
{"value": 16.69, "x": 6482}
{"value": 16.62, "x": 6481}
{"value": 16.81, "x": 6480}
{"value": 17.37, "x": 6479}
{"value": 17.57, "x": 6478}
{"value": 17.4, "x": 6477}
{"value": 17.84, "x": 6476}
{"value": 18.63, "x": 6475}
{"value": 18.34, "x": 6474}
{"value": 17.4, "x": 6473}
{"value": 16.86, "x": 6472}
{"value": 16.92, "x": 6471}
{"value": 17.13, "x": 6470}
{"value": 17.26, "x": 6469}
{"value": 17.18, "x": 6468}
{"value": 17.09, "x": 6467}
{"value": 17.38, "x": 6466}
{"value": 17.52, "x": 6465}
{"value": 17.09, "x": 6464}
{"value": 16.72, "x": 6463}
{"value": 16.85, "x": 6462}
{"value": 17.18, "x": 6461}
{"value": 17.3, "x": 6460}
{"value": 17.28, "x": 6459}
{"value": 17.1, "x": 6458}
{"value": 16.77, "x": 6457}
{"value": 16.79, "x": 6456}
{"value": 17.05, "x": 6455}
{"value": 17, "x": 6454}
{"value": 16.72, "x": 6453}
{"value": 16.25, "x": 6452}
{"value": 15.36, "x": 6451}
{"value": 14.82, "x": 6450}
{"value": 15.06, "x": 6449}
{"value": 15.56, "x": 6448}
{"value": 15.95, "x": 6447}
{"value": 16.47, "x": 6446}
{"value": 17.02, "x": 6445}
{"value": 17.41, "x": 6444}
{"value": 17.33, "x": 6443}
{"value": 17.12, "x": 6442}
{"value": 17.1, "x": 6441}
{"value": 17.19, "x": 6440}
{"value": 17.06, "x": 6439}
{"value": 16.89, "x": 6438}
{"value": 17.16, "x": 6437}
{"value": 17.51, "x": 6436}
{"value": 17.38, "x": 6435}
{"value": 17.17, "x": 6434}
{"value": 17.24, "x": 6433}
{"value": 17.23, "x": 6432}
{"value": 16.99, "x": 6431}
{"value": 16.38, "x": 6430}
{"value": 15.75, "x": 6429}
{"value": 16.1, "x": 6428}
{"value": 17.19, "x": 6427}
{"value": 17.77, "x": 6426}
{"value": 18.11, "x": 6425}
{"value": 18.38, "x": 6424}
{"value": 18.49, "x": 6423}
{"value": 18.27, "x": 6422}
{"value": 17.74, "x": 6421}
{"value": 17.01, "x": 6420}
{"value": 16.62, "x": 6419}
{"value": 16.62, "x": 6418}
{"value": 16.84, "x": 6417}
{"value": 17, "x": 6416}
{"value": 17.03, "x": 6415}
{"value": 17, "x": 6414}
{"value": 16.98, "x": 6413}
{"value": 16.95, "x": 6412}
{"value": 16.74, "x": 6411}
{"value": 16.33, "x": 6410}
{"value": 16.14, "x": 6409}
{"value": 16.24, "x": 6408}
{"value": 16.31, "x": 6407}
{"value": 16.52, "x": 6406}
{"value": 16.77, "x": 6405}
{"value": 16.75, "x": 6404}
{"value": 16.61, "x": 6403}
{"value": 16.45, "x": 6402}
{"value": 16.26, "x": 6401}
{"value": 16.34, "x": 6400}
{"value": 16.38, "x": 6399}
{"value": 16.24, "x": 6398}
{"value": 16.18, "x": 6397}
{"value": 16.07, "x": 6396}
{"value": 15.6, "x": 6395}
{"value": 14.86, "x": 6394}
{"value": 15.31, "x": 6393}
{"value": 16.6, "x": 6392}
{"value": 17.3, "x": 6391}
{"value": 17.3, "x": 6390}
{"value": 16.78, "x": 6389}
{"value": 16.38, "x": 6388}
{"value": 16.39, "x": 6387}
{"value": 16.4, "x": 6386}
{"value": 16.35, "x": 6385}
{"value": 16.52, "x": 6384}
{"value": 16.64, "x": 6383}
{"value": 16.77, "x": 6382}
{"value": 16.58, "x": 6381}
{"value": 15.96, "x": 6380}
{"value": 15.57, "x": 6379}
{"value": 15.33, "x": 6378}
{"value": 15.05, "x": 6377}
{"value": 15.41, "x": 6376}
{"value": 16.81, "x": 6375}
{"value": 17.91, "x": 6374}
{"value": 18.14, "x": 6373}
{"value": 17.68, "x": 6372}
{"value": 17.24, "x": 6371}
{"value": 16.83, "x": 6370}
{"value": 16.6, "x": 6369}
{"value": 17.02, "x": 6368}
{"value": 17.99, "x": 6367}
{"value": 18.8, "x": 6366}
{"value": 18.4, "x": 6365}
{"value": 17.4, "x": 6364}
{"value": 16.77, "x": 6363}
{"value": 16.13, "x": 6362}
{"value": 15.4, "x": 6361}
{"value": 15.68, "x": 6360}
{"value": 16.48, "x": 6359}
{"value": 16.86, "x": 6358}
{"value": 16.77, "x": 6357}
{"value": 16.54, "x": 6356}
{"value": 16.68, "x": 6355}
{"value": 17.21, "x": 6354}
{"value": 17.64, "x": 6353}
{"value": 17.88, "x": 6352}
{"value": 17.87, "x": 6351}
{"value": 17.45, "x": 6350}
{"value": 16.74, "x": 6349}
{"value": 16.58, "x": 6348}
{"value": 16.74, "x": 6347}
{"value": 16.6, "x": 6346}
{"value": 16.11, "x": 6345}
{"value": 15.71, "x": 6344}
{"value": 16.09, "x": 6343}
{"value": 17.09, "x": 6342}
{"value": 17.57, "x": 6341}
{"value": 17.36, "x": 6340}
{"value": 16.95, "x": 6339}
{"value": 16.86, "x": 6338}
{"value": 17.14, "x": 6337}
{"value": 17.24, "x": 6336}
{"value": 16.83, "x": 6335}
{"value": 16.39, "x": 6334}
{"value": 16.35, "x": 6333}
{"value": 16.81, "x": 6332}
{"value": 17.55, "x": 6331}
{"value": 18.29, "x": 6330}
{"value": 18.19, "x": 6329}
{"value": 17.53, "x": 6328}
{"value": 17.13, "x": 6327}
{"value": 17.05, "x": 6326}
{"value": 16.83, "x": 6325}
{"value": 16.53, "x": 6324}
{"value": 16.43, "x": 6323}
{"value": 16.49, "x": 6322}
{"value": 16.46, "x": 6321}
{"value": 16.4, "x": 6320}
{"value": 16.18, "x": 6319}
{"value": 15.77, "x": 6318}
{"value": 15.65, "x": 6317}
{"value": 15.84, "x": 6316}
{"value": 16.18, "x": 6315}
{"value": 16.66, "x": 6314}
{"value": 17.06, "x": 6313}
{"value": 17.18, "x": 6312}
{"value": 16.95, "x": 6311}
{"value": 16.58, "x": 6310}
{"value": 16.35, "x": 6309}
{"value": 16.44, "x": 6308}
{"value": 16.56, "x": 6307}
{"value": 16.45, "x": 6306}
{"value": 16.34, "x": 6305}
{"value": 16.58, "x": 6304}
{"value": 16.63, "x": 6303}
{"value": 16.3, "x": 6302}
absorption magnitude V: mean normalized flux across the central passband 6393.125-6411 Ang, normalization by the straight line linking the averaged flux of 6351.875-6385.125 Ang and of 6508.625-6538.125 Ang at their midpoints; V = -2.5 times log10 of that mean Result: 0.04 mag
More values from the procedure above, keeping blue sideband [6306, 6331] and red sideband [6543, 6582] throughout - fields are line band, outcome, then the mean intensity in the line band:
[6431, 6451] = -0.02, 16.7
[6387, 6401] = 0.02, 16.3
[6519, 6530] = -0.05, 17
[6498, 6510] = -0.03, 16.7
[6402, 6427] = -0.04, 17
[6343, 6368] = -0.02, 16.9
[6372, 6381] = 0.01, 16.4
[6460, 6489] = -0.05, 17.2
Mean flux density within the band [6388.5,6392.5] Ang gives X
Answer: 17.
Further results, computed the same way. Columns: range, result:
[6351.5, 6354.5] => 17.6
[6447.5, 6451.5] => 15.2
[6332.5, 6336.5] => 16.7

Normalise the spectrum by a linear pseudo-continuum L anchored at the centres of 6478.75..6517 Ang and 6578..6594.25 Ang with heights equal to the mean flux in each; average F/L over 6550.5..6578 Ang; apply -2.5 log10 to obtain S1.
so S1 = 0.060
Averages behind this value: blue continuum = 16.6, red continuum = 16.9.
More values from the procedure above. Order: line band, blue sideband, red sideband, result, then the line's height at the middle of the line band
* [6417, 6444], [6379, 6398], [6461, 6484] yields -0.029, 16.8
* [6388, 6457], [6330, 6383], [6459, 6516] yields 0.010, 16.9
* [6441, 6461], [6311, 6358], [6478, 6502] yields 0.007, 16.7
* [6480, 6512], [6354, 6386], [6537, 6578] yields -0.020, 16.3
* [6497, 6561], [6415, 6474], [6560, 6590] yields -0.009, 16.5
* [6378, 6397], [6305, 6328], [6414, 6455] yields 0.032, 16.8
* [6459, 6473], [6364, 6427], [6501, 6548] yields -0.024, 16.8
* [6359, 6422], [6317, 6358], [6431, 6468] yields 0.016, 16.9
